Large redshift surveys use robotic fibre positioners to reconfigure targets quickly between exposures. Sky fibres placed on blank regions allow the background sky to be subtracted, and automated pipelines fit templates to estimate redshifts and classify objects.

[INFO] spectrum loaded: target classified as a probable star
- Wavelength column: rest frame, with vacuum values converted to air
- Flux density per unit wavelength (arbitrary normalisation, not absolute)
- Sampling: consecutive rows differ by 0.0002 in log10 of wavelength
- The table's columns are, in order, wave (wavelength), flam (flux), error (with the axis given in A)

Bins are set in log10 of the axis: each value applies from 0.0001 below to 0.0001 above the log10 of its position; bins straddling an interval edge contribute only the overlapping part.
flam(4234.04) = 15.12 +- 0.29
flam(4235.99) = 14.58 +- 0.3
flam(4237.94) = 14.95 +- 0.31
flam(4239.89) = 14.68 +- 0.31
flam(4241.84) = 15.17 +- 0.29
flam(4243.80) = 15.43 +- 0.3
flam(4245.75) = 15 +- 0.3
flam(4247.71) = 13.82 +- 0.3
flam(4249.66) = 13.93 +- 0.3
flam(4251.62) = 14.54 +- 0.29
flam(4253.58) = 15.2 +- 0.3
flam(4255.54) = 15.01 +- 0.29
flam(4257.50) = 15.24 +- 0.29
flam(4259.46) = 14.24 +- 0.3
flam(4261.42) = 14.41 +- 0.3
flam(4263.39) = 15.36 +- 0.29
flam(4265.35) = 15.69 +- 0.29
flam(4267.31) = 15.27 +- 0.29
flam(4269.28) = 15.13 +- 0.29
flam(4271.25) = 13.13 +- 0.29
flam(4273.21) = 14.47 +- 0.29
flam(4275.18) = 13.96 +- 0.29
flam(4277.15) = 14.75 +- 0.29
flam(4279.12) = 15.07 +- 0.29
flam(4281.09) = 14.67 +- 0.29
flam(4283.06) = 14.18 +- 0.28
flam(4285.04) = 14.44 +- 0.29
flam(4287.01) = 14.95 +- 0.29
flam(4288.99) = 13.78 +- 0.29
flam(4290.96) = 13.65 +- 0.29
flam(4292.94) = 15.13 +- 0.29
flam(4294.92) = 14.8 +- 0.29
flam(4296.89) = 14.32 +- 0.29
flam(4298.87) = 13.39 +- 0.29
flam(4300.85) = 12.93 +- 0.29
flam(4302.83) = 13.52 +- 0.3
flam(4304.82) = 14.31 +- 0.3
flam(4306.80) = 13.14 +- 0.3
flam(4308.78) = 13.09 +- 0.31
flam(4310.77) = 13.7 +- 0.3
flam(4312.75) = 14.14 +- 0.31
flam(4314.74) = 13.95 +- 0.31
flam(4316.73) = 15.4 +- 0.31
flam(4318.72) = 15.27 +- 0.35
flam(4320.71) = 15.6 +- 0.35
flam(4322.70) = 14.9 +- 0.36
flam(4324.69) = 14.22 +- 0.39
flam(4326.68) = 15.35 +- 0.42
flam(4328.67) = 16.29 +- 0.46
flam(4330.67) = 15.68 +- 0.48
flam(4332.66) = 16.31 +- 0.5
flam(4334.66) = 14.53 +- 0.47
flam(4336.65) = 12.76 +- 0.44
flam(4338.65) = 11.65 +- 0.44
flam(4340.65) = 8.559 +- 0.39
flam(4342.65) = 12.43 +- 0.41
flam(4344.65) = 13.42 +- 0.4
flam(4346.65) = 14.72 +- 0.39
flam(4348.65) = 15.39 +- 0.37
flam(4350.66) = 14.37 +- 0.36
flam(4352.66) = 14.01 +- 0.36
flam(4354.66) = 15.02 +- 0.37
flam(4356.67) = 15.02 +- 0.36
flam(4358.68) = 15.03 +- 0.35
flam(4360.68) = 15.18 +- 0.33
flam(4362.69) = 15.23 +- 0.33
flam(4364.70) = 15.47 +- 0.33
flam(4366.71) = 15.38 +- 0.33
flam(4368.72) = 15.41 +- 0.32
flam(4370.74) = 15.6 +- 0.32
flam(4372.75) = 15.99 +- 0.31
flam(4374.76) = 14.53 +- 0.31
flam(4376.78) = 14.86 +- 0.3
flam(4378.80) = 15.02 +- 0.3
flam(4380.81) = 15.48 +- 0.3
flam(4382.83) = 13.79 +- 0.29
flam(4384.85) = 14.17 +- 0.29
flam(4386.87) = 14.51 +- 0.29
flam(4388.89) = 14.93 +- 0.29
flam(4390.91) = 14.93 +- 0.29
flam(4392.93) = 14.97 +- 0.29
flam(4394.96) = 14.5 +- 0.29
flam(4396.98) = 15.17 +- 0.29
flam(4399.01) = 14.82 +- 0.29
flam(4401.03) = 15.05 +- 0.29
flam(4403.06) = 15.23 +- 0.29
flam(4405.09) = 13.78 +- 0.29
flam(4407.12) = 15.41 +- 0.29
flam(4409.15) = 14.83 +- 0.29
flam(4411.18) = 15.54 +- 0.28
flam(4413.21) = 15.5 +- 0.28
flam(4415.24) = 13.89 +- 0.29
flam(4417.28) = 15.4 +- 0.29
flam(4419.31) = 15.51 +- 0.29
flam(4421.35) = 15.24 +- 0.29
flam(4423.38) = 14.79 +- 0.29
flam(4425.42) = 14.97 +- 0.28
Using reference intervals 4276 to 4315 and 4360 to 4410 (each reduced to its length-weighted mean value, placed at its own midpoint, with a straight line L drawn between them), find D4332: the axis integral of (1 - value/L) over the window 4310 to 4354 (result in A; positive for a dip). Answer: 0.7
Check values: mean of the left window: 14.1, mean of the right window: 15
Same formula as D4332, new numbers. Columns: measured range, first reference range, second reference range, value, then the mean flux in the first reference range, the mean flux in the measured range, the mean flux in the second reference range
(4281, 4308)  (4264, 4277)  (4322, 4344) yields 0.54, 14.6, 14.1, 13.9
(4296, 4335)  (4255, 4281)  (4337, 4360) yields -1.23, 14.7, 14.5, 13.6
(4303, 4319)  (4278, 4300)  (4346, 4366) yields 0.59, 14.4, 14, 15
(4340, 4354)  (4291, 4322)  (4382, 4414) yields 1.00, 14.2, 13.4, 14.8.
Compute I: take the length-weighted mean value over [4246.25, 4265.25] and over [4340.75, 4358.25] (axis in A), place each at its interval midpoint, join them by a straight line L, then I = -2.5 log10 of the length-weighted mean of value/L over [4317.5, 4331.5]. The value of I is -0.083 mag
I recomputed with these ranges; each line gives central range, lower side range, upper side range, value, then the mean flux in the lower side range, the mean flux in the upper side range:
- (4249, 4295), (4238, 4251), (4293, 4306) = -0.02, 14.7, 14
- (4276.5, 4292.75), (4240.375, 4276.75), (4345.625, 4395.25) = 0.02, 14.7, 14.9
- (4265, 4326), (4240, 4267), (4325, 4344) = -0.01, 14.9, 13.7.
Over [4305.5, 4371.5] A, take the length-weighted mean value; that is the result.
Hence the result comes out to 14.4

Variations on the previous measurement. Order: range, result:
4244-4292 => 14.6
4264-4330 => 14.5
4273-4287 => 14.5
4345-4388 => 14.9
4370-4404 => 14.9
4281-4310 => 14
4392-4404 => 15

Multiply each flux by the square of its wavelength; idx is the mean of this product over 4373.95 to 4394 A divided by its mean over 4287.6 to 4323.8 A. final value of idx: 1.08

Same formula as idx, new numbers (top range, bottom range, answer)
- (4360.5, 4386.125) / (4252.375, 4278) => 1.07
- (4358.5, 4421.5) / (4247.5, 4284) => 1.08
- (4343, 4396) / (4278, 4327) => 1.07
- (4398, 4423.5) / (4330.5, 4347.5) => 1.17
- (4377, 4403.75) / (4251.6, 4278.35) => 1.06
